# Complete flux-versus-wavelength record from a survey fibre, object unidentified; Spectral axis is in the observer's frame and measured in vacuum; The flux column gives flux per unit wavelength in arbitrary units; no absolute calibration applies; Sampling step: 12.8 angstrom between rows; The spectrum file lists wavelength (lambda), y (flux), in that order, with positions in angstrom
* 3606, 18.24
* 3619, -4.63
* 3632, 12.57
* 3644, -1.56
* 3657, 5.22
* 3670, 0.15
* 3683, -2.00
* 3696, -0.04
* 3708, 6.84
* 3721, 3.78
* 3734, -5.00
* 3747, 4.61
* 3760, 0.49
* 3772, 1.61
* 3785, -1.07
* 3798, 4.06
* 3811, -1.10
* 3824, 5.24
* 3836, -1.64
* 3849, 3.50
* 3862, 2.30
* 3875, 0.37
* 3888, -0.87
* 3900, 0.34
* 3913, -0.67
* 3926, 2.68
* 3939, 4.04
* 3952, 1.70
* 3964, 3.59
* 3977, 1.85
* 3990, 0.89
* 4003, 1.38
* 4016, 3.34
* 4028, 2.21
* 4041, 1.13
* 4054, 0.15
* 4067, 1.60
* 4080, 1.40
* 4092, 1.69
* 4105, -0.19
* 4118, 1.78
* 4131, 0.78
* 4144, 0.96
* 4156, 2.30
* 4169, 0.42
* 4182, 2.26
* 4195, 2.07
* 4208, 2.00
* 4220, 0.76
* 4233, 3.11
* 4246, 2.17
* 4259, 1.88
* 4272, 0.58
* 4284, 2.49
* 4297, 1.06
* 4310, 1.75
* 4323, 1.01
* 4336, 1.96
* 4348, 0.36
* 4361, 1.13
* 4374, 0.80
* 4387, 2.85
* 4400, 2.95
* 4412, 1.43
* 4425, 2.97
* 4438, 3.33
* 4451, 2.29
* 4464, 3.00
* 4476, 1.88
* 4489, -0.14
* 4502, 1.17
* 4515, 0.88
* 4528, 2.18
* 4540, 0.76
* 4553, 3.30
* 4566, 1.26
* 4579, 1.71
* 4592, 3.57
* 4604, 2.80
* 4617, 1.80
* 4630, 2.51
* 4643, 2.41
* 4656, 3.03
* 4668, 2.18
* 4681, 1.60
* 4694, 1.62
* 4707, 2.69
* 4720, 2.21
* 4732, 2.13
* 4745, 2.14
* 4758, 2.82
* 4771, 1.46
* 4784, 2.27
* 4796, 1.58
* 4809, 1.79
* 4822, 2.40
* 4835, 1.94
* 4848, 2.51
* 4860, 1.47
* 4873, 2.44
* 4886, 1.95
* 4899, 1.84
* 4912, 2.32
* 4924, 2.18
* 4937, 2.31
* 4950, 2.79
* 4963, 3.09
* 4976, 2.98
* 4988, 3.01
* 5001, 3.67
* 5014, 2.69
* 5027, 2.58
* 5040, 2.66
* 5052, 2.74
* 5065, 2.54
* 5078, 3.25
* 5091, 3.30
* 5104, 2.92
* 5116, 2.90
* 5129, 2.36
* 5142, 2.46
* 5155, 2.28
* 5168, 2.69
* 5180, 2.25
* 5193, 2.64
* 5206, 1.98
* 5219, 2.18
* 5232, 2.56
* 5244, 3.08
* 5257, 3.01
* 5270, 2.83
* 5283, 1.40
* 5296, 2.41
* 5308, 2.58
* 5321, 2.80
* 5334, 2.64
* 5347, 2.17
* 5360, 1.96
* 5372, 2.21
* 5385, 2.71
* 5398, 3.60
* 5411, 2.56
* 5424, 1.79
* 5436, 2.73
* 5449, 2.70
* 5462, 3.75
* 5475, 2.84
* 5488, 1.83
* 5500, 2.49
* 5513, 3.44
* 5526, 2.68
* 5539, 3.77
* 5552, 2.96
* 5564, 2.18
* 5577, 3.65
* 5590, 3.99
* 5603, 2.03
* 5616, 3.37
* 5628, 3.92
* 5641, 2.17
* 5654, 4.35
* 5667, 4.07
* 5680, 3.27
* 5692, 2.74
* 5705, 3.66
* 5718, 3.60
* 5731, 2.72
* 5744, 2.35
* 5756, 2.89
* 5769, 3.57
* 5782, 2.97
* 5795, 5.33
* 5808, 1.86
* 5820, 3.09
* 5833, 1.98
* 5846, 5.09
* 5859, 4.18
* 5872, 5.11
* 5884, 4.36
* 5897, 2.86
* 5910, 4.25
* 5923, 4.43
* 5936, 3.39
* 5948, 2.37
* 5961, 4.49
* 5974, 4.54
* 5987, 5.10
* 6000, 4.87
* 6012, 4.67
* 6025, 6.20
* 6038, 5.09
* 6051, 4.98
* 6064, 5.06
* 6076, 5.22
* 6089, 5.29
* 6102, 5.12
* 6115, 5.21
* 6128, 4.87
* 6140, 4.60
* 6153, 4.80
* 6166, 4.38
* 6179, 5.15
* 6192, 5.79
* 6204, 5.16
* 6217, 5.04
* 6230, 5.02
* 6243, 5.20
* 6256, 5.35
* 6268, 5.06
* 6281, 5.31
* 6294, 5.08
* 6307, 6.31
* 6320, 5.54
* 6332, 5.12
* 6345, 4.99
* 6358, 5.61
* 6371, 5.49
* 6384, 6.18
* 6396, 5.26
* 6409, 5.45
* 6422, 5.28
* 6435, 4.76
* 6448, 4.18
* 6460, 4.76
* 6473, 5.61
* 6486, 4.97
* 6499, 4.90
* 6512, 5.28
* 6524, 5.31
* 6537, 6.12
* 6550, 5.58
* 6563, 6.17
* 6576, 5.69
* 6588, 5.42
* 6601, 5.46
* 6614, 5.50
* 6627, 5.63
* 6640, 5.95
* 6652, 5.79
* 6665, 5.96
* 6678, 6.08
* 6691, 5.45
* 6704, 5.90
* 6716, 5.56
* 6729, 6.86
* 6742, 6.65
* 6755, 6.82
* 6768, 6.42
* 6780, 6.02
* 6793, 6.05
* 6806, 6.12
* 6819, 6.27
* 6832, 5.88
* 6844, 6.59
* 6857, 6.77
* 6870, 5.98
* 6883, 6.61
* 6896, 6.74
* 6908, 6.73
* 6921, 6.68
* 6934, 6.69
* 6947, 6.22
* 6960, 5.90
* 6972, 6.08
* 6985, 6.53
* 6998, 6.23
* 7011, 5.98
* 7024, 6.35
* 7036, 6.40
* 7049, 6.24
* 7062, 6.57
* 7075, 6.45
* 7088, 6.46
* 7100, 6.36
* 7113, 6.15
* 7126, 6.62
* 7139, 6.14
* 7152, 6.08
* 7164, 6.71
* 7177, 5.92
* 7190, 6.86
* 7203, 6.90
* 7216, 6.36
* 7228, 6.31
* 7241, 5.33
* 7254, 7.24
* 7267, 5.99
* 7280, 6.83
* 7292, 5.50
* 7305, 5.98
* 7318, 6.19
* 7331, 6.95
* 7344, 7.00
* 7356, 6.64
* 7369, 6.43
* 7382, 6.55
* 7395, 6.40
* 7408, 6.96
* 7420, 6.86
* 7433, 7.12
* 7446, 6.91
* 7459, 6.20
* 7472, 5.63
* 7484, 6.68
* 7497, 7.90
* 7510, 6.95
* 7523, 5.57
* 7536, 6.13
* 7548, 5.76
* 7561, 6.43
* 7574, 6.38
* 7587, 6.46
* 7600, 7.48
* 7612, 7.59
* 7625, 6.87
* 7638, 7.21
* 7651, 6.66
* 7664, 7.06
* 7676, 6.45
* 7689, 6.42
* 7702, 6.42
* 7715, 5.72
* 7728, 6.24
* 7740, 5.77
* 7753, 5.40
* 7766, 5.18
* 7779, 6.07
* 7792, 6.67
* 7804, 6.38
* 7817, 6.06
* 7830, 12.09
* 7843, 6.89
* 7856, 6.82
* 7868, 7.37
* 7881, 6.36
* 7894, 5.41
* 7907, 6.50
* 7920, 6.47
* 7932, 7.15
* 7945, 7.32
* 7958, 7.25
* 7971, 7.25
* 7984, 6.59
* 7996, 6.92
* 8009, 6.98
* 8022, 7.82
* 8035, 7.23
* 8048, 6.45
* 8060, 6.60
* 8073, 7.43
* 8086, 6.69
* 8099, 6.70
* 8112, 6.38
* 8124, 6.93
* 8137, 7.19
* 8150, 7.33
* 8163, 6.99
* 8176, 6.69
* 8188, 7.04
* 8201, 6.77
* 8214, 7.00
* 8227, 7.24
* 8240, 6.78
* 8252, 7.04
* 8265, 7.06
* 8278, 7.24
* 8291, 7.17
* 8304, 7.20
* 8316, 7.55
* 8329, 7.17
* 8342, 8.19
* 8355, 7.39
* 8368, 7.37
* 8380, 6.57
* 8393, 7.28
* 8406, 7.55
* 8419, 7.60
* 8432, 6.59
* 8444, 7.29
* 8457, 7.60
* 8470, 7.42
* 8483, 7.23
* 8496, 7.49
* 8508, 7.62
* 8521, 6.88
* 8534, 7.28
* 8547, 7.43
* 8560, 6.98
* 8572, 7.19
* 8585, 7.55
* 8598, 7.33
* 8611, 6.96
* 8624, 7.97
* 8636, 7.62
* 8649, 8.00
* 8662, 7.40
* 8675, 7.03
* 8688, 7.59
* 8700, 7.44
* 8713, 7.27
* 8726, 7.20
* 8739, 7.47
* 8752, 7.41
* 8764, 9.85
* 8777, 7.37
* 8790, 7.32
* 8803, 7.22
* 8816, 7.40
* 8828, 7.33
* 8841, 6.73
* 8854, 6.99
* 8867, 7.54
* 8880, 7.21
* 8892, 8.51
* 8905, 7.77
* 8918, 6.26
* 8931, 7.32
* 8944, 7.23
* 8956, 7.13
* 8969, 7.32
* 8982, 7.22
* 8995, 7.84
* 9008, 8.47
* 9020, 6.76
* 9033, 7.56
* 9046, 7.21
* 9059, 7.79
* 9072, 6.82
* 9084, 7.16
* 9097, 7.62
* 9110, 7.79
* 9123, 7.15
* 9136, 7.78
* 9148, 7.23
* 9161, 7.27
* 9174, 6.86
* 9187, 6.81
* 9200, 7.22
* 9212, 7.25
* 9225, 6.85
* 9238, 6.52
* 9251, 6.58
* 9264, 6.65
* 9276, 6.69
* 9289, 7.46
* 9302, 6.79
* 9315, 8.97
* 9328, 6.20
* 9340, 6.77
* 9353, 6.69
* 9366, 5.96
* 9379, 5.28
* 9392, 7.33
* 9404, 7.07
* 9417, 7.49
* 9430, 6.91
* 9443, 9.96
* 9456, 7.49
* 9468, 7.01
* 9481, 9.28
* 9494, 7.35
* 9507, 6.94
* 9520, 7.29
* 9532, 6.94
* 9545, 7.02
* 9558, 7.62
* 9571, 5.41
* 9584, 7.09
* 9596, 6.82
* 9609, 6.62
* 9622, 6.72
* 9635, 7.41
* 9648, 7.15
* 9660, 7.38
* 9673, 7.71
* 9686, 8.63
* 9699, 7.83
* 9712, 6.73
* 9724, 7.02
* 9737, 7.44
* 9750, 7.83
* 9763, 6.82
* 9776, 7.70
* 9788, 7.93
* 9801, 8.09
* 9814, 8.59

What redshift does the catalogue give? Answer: 0.50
